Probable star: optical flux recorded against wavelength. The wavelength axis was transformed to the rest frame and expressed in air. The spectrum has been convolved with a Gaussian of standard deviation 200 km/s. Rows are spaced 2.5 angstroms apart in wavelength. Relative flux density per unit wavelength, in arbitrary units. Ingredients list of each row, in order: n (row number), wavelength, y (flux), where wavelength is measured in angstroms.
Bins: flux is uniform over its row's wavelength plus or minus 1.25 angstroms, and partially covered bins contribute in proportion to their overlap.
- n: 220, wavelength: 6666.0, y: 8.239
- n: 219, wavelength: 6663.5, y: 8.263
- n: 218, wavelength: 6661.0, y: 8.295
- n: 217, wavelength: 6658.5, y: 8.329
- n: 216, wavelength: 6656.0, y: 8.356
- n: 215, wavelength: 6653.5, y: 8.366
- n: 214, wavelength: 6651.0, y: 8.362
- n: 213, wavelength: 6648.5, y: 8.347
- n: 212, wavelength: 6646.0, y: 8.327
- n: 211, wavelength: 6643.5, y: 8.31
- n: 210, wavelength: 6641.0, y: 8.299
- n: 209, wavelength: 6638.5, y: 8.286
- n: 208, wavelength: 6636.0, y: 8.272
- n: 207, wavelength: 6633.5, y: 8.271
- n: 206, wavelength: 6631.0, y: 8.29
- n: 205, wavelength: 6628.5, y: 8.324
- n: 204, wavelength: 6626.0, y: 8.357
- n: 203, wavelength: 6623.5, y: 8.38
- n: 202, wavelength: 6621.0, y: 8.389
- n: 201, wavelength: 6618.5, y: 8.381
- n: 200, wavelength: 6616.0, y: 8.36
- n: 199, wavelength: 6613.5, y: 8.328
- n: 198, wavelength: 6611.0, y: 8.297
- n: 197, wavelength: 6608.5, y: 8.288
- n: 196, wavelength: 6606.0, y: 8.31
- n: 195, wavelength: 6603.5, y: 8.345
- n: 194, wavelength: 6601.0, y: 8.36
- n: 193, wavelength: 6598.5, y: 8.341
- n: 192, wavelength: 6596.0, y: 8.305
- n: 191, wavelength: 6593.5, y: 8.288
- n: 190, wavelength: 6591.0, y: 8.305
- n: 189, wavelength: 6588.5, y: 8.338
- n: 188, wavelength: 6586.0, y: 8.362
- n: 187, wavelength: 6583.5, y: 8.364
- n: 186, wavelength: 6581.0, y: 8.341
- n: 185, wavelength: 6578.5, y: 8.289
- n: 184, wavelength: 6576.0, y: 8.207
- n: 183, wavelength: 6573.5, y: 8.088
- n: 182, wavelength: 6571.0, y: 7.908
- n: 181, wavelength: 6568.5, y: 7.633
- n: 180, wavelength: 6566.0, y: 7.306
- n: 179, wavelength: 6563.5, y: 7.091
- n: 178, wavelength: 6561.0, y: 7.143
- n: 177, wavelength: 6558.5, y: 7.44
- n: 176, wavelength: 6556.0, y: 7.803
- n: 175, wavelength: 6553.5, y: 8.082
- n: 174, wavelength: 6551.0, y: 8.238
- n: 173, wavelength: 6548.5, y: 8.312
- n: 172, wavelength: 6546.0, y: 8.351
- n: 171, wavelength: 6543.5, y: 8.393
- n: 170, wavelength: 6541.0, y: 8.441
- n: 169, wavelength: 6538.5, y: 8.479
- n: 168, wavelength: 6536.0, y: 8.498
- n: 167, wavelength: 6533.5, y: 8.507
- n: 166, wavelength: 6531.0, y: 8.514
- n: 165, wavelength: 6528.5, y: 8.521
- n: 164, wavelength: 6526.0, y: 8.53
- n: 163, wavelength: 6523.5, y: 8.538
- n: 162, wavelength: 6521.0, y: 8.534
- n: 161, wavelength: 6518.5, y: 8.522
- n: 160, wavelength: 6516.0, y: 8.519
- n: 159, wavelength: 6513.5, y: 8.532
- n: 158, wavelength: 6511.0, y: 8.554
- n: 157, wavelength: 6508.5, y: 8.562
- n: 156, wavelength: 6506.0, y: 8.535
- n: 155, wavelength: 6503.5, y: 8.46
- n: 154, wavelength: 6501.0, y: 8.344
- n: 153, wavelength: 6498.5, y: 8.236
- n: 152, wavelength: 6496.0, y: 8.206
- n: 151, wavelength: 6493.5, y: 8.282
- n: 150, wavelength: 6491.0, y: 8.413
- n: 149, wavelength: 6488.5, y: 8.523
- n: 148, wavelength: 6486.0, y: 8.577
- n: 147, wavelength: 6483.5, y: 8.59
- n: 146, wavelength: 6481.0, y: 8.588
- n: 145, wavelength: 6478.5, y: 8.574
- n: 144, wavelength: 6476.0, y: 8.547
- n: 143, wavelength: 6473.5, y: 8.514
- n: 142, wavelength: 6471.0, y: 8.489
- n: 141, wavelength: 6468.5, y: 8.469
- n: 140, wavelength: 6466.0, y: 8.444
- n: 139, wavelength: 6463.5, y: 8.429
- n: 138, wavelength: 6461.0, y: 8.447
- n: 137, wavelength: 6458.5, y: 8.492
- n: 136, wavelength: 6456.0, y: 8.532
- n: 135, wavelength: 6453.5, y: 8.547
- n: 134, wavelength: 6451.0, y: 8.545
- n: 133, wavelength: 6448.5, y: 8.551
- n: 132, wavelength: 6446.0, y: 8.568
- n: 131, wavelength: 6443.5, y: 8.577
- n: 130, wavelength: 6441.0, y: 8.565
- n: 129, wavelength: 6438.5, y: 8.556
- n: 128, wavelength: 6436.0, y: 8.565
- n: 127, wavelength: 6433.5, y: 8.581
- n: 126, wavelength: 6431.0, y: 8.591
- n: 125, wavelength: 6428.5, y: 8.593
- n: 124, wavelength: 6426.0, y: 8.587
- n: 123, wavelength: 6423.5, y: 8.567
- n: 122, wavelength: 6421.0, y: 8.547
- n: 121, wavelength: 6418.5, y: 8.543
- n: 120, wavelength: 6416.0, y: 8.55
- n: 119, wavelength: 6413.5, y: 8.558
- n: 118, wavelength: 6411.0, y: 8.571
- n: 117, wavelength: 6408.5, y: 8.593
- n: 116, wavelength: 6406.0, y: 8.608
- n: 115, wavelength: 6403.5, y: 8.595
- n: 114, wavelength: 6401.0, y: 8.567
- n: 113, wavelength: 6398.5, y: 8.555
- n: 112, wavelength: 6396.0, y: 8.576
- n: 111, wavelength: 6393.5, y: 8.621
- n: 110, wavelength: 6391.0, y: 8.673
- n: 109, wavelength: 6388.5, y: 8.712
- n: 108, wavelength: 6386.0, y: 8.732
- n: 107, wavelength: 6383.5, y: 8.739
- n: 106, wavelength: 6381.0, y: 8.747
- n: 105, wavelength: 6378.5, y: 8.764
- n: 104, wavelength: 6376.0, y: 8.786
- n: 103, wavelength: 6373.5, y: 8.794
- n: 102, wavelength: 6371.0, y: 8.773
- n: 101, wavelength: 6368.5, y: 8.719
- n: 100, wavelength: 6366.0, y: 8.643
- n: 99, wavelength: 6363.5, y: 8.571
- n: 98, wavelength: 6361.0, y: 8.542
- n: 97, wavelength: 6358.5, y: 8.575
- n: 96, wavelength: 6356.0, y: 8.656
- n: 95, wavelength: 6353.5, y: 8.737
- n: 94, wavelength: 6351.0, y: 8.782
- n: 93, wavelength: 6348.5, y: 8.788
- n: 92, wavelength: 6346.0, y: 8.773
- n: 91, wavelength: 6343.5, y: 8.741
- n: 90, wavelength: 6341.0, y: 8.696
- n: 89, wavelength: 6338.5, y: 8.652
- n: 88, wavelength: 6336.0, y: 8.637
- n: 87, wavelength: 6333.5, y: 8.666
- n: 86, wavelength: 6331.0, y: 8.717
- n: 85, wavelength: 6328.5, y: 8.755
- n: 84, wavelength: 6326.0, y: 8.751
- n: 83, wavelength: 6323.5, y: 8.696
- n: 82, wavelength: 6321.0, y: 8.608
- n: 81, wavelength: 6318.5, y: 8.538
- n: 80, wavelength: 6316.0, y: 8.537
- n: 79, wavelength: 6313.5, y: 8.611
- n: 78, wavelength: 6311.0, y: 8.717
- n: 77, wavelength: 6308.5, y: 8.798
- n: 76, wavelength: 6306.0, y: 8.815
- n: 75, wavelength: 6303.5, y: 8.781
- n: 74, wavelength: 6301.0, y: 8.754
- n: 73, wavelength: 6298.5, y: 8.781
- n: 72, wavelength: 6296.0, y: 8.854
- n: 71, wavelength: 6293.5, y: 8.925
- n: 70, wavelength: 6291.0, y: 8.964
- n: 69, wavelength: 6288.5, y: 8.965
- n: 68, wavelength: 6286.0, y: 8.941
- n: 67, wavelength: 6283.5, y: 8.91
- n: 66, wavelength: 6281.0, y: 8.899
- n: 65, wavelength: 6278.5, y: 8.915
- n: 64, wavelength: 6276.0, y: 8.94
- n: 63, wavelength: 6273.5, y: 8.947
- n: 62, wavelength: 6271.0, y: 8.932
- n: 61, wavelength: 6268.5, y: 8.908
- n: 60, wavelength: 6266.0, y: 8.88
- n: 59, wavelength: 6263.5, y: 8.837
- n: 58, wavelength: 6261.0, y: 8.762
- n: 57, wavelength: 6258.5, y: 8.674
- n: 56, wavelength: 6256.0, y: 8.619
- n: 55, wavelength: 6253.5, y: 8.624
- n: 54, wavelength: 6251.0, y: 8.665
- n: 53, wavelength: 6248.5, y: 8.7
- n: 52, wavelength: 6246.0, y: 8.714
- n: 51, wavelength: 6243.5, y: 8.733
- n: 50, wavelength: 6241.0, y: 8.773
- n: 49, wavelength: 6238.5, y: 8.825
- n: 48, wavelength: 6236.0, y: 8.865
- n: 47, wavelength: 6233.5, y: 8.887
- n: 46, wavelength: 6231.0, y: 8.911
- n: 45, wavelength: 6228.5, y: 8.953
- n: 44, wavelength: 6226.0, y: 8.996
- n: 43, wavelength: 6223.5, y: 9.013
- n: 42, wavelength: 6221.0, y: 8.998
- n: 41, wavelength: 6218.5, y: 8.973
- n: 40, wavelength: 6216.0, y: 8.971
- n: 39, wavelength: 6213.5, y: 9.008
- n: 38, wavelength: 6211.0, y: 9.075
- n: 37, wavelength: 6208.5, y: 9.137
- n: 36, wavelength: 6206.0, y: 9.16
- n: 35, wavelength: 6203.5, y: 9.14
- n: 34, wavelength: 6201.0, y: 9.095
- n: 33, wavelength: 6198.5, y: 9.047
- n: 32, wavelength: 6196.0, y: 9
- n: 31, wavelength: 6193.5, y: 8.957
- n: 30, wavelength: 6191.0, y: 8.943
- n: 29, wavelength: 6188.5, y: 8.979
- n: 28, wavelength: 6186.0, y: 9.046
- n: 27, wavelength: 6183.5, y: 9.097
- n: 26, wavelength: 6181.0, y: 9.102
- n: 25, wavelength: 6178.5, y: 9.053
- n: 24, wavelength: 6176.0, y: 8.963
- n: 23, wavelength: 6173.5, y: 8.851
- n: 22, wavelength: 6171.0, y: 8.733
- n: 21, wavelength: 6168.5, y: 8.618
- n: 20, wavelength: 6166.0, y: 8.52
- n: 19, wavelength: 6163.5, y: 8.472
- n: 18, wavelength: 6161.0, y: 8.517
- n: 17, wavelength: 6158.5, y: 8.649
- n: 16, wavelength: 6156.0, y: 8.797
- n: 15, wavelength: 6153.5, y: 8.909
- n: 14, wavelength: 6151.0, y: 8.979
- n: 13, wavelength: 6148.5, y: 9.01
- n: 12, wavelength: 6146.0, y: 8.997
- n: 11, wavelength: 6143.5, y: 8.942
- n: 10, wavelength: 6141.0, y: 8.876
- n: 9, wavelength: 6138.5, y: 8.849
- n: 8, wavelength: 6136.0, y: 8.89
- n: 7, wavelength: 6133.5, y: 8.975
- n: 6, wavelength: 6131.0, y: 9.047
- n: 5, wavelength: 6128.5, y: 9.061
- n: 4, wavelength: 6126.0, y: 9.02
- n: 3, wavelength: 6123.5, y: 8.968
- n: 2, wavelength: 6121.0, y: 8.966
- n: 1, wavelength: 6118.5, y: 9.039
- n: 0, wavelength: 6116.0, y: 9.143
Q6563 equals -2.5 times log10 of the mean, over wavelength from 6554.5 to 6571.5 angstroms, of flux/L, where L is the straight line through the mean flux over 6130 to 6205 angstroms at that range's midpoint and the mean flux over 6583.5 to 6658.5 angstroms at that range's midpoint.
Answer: 0.129 mag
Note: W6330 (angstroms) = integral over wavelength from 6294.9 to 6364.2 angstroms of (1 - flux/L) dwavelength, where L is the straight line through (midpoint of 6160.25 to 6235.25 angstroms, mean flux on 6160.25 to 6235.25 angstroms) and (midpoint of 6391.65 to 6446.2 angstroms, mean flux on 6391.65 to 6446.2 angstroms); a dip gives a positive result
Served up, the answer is 0.2 angstroms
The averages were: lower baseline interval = 8.94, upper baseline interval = 8.58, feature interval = 8.7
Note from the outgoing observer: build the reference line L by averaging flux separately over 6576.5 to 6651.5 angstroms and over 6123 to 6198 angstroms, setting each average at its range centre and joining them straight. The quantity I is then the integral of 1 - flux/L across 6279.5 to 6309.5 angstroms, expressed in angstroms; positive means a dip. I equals -0.5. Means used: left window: 8.89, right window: 8.33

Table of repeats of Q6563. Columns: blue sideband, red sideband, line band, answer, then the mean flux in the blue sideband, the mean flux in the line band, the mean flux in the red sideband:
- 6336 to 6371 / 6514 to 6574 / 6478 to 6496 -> -0.02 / 8.68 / 8.48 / 8.15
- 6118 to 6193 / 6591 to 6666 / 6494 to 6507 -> 0.02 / 8.89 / 8.35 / 8.32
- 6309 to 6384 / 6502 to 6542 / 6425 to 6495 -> 0.01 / 8.69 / 8.52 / 8.51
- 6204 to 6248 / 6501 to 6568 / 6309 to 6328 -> 0.01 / 8.94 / 8.65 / 8.24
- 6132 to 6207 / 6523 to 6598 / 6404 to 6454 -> -0.02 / 8.91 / 8.57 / 8.15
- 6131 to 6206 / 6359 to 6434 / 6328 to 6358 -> 0.00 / 8.9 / 8.71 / 8.63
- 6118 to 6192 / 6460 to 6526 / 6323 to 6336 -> 0.00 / 8.89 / 8.71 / 8.48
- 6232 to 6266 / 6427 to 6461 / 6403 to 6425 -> 0.00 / 8.75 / 8.57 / 8.55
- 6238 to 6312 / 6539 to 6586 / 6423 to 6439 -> -0.03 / 8.82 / 8.58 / 7.99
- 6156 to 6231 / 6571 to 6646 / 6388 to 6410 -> 0.00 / 8.93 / 8.61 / 8.31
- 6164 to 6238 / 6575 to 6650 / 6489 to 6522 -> 0.01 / 8.96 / 8.44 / 8.32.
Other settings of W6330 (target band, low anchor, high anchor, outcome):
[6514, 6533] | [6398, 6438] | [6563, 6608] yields -0.51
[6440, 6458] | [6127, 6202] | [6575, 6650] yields -0.04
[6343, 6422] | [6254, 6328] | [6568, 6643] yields -0.09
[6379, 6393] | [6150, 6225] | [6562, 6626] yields -0.25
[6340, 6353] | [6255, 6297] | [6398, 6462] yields -0.04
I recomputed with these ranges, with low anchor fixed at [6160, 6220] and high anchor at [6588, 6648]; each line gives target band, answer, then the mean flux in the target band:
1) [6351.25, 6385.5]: -0.1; 8.7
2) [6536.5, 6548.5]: 0.0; 8.41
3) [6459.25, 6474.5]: 0.1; 8.47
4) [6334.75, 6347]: 0.0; 8.7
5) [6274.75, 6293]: -0.3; 8.93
